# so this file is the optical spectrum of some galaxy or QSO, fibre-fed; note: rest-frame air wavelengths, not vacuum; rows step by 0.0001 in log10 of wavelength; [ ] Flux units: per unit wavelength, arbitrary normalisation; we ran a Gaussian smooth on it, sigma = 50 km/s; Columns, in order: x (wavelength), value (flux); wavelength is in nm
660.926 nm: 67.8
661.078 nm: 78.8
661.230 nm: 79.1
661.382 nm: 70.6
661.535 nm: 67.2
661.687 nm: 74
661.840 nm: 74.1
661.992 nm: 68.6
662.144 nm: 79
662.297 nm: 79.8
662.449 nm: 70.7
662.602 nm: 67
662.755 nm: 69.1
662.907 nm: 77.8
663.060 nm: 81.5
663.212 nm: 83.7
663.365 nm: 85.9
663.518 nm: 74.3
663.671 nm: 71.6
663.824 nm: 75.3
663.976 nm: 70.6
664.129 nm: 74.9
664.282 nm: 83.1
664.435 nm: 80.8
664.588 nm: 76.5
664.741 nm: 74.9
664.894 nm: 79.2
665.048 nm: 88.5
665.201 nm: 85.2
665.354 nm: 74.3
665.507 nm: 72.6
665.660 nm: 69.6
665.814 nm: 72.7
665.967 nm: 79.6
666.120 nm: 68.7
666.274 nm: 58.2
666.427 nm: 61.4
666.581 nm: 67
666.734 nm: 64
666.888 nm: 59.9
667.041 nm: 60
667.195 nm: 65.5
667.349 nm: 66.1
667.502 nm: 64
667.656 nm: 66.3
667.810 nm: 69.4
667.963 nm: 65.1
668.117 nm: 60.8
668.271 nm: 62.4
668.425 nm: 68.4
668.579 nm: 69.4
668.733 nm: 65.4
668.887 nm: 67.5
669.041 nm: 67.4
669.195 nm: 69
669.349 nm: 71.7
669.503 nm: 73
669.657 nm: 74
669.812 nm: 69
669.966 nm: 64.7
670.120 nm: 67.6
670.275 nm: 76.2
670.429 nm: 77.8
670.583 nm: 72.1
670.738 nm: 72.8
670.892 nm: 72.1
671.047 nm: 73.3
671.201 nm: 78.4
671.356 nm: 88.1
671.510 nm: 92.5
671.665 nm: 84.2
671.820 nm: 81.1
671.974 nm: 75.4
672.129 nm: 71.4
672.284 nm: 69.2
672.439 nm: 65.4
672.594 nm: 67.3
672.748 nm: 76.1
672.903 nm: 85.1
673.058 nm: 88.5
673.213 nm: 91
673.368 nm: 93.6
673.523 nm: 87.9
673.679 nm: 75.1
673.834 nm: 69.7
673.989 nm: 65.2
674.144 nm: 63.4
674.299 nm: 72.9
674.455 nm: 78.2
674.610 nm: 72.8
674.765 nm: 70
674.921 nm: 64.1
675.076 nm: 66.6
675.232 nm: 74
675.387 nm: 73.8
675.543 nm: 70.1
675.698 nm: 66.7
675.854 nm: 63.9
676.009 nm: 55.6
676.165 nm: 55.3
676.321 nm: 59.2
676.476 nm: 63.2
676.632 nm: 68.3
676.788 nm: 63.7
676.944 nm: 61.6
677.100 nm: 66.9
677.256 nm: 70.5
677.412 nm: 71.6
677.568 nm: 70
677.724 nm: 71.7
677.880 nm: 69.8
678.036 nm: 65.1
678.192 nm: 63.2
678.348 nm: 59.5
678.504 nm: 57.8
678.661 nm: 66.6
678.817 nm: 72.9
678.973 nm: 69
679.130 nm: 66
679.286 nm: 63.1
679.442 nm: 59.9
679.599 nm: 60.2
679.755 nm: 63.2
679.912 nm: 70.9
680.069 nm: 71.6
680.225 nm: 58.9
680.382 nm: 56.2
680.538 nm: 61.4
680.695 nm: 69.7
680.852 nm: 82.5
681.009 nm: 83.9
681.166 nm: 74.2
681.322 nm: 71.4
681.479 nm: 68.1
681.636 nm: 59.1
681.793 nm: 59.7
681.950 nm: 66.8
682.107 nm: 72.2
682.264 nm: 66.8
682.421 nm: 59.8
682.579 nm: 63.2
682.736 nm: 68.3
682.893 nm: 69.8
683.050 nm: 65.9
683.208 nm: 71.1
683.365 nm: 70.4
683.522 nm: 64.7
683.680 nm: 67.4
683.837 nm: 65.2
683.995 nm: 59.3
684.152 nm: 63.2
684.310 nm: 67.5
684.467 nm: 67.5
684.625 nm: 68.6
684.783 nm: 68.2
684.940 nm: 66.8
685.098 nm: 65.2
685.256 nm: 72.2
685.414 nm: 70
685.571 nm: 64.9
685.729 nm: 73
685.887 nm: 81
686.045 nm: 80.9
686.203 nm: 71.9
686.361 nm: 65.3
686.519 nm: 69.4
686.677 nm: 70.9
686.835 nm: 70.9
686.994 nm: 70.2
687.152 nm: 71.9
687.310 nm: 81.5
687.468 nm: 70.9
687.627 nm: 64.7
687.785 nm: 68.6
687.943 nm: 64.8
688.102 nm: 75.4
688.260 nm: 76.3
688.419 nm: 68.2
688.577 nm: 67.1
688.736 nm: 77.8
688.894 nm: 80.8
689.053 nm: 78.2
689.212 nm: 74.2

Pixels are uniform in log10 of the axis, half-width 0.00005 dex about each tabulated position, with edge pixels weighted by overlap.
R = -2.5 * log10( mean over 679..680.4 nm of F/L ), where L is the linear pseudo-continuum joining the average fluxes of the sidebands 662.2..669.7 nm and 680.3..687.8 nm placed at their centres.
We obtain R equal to 0.09 mag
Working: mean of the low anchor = 71.5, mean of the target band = 63.8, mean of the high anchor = 68.8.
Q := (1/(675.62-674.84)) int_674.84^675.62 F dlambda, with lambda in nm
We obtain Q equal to 69.7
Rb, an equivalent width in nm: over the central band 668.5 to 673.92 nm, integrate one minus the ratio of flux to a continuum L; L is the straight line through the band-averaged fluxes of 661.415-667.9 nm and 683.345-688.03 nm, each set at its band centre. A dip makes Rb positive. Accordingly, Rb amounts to -0.30 nm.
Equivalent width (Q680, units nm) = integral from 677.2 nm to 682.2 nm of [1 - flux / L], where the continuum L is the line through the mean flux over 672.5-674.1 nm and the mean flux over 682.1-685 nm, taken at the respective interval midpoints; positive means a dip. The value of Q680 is 0.30 nm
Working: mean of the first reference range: 79.5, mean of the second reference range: 66.5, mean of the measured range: 67.1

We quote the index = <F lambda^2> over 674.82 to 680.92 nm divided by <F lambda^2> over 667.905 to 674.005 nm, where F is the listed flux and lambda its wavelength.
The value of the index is 0.90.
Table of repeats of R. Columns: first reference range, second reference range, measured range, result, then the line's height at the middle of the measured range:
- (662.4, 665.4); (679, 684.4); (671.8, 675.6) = -0.05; 71.4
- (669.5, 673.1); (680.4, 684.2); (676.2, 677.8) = 0.08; 71.4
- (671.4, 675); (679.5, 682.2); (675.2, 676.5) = 0.14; 73.5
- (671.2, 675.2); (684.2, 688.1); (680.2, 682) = 0.07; 72.8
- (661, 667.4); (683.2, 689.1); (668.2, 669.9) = 0.06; 72.7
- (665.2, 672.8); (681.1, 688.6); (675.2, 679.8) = 0.07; 69.6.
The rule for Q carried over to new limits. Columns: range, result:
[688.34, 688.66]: 67.8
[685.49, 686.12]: 75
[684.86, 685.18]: 66.1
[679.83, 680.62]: 63.8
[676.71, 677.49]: 66.8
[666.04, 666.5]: 62.9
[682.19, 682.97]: 65.5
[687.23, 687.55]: 76.1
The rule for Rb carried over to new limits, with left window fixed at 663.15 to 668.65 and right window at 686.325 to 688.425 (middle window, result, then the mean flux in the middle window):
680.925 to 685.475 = 0.22 nm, 67.5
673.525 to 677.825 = 0.19 nm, 67.9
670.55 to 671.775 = -0.14 nm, 79.5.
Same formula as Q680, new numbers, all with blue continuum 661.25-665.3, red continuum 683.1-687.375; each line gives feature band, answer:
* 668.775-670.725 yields 0.09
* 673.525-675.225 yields 0.05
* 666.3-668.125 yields 0.27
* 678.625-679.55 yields 0.07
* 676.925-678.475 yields 0.11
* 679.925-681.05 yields 0.04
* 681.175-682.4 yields 0.07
